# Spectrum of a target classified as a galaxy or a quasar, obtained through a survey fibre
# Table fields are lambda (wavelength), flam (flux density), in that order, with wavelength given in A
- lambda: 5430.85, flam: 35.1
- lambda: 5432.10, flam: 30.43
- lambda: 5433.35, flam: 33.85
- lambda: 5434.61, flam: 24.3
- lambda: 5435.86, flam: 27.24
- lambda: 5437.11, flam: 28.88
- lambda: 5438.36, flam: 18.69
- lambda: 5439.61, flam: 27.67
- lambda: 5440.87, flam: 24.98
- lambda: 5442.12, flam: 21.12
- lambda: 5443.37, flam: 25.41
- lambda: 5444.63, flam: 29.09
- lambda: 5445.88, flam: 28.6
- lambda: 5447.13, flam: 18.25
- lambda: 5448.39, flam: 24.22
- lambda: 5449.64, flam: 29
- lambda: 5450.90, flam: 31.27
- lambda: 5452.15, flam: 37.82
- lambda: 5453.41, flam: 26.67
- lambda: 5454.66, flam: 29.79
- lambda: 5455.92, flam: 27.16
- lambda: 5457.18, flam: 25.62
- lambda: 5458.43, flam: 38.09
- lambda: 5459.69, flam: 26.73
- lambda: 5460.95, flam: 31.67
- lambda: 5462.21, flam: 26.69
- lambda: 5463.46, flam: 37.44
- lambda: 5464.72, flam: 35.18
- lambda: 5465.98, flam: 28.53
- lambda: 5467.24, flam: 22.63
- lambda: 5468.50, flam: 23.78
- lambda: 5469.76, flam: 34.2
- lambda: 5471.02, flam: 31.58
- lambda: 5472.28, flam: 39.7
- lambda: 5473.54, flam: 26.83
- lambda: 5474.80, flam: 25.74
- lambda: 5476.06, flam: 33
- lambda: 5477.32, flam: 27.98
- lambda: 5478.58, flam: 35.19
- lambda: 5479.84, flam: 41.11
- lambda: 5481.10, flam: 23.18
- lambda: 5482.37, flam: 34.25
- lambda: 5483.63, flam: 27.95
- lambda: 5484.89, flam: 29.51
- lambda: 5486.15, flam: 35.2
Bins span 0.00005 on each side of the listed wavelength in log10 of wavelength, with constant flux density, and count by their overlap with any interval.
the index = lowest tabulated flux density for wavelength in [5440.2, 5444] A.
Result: 21.12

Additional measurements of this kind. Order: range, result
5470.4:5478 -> 25.74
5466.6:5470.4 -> 22.63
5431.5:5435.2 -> 24.3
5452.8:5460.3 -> 25.62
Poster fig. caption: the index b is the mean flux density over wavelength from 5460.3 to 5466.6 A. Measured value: 31.9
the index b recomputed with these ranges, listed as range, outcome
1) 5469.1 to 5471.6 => 32.8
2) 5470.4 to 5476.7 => 31.4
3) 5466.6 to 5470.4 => 26.9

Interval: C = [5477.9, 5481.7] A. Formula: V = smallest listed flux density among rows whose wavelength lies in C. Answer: 23.18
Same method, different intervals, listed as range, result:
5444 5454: 18.25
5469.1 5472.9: 31.58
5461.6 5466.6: 26.69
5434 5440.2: 18.69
